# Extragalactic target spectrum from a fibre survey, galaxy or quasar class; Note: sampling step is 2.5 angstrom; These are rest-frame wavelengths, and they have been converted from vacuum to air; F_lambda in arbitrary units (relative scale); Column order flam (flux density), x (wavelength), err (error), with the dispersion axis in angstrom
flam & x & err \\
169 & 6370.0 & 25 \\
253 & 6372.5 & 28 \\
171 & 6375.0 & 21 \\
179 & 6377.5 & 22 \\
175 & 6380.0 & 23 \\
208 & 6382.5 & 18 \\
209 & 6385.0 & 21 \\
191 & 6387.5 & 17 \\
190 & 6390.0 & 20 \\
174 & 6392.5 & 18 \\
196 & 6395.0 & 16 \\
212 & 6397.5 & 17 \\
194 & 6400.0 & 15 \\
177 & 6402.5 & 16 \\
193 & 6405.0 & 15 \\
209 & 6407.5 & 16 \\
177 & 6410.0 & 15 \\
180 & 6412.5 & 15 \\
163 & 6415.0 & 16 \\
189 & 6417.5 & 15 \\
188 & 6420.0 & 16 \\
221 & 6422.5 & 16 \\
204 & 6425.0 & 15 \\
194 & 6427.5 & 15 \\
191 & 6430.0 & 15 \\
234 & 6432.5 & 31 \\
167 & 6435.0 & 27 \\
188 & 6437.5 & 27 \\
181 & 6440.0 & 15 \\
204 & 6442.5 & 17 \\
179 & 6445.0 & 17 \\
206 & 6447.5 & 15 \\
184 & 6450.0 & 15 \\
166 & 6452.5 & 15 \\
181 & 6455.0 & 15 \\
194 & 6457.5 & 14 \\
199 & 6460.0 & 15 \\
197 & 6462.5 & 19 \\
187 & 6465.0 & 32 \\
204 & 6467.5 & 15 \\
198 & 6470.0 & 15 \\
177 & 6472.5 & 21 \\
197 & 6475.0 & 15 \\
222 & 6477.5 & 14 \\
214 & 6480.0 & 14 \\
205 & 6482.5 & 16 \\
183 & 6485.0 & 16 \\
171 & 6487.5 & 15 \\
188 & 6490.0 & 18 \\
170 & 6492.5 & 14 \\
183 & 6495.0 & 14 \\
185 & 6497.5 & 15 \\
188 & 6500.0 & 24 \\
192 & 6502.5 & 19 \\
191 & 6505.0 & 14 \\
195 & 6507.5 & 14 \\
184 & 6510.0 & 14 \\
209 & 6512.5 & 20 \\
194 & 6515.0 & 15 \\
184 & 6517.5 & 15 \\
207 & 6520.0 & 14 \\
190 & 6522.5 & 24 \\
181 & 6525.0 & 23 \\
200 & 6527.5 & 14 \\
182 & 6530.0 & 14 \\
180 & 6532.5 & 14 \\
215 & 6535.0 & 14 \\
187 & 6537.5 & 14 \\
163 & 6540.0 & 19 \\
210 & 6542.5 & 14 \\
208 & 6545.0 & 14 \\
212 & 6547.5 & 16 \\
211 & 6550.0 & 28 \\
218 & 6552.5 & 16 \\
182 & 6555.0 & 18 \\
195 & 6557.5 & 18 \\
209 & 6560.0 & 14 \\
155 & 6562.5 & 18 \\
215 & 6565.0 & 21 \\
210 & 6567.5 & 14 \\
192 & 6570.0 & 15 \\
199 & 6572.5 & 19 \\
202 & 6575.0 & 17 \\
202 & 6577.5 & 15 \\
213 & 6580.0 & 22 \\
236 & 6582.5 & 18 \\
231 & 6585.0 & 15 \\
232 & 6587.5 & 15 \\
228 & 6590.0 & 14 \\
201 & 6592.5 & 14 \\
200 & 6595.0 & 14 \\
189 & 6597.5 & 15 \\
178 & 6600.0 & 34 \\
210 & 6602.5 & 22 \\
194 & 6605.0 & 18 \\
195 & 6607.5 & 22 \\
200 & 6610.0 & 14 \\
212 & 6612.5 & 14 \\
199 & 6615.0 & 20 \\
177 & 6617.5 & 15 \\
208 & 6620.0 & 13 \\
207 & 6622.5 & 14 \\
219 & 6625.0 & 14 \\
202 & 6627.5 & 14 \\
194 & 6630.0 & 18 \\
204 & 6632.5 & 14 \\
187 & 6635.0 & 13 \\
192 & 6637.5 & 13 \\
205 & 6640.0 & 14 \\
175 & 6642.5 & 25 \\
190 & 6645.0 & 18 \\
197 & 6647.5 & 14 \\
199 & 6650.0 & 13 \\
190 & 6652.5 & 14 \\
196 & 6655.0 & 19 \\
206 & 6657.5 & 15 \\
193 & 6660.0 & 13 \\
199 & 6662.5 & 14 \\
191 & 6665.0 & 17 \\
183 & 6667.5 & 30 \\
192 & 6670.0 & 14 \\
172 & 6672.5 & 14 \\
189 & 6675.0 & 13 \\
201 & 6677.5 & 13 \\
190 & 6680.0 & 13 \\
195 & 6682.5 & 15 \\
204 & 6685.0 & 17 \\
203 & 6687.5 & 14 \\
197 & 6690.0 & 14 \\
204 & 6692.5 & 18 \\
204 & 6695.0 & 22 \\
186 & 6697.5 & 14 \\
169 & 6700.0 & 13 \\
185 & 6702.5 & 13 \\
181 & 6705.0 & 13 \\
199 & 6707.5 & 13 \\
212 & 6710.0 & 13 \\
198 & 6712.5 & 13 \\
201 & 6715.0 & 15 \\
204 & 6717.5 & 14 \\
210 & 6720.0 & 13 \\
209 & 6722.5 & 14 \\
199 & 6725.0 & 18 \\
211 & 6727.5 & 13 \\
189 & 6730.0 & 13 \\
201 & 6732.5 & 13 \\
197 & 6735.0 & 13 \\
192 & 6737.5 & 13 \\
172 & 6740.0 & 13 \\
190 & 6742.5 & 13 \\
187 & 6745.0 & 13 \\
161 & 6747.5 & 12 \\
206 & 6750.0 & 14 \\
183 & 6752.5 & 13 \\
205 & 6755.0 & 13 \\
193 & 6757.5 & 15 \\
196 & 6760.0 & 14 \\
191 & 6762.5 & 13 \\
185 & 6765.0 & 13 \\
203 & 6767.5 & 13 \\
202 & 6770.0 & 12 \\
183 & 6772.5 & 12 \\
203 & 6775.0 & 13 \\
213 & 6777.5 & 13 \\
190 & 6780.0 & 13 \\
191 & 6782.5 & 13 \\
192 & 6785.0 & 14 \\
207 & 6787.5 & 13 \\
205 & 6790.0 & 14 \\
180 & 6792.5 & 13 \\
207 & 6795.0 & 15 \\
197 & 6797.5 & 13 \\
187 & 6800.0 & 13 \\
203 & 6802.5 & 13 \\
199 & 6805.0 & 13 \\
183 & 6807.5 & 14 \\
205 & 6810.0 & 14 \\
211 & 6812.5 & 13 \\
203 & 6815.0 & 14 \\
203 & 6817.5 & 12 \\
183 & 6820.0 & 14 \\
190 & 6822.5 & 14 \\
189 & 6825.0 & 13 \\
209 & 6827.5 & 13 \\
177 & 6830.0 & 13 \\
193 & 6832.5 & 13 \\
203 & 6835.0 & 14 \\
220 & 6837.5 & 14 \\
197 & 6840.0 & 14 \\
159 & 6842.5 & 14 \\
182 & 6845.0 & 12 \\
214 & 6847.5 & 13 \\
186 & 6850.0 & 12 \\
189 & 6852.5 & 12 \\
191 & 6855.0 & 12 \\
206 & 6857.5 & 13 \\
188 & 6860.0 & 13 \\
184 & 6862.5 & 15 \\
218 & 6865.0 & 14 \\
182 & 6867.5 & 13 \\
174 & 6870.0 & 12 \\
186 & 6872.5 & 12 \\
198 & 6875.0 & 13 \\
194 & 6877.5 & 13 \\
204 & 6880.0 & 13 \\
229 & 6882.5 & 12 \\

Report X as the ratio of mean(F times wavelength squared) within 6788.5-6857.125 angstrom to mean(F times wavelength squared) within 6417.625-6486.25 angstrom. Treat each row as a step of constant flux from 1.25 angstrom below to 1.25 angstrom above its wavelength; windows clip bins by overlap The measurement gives 1.12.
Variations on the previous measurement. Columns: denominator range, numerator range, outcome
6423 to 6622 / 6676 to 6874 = 1.07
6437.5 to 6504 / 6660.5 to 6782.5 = 1.10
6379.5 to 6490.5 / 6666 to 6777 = 1.10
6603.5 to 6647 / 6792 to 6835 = 1.05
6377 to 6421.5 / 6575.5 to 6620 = 1.15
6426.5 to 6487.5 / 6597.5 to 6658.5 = 1.07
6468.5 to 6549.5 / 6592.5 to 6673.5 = 1.05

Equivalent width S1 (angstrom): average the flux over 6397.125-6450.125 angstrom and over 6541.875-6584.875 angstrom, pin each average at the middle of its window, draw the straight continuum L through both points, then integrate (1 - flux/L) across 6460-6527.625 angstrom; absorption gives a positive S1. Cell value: 2.07 angstrom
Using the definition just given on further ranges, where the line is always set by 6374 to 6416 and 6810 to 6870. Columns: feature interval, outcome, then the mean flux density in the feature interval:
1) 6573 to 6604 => -3.05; 210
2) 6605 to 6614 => -0.46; 201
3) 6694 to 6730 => -0.87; 197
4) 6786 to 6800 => -0.30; 198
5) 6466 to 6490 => -0.85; 196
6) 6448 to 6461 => 0.24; 186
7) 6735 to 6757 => 0.61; 188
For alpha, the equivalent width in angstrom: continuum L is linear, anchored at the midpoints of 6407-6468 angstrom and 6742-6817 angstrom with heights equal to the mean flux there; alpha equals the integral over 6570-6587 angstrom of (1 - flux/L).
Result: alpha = -1.77 angstrom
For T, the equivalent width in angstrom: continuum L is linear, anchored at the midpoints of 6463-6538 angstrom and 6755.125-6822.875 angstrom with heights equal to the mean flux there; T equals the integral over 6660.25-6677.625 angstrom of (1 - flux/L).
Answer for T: 0.5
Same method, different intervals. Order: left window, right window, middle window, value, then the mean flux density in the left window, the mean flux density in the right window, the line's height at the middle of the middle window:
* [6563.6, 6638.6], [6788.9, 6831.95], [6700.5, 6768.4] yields 1.5 angstrom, 204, 196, 199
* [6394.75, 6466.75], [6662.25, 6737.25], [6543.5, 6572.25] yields -1.1 angstrom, 192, 196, 194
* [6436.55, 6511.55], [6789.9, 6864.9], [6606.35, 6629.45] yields -1.1 angstrom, 191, 195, 192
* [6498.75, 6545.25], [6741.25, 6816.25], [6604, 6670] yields -1.0 angstrom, 192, 195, 194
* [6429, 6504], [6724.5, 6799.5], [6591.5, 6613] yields -0.5 angstrom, 191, 194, 193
